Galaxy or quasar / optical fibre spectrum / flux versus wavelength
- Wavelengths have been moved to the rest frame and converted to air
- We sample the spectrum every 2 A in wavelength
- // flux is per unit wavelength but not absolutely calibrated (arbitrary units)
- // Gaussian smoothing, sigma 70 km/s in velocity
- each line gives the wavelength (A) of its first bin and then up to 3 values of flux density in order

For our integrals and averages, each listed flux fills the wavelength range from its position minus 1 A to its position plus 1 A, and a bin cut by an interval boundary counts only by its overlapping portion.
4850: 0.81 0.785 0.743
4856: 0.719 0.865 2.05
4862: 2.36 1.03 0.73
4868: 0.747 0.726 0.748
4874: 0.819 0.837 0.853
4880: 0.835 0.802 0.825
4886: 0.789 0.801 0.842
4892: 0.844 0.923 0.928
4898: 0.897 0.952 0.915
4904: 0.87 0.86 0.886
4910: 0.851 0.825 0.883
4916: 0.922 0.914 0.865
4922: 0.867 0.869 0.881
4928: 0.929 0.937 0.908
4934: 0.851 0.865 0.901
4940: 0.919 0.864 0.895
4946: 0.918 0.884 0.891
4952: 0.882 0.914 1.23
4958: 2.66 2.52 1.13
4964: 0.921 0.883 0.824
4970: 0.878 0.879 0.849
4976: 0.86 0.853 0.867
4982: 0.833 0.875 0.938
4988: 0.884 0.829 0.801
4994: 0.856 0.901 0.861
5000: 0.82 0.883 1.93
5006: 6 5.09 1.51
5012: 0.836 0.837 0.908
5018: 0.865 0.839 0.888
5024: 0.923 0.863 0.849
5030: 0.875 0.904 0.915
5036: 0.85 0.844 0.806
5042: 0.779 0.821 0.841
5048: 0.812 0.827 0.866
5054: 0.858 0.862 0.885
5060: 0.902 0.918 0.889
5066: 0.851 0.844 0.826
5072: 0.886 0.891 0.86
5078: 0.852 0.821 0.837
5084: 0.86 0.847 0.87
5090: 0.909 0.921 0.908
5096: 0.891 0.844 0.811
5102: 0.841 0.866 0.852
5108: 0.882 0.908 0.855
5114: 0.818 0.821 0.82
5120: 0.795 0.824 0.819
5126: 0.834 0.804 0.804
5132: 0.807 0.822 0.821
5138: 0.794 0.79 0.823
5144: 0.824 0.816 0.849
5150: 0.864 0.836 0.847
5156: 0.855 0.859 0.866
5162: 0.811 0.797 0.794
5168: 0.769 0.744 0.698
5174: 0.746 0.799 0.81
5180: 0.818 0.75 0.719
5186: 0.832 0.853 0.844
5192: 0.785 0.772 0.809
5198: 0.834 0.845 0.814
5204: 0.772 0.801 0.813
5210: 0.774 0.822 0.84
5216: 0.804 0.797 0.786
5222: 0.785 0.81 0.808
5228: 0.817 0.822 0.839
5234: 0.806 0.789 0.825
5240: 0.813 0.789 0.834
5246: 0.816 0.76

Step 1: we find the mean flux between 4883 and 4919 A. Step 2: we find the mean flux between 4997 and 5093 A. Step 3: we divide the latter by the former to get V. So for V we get 1.25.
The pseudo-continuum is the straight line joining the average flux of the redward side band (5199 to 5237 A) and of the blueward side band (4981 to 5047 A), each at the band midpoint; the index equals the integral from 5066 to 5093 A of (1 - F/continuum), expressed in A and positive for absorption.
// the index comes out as 5.24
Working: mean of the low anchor 1.2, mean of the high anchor 0.808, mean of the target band 0.863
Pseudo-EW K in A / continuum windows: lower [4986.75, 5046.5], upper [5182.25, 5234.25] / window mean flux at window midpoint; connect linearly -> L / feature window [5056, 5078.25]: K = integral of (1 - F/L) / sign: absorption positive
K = 4.9 A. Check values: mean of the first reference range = 1.23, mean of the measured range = 0.873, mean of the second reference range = 0.807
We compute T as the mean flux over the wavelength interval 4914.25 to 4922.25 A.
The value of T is 0.893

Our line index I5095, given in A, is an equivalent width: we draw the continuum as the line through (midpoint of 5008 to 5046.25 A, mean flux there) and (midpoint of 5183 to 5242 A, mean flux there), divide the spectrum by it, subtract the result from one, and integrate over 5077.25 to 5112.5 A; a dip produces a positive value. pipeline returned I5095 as 2.5 A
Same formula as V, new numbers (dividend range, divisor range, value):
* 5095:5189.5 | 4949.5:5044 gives 0.69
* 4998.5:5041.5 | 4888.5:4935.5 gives 1.56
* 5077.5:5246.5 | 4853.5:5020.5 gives 0.76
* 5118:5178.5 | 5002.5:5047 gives 0.60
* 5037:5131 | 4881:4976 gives 0.88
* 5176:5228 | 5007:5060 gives 0.77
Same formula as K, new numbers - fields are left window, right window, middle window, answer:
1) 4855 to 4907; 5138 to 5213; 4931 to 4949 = 0.5 A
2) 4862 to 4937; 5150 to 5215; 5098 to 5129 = -0.5 A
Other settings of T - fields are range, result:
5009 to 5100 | 0.877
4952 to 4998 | 1.05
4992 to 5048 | 1.25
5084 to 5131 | 0.85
